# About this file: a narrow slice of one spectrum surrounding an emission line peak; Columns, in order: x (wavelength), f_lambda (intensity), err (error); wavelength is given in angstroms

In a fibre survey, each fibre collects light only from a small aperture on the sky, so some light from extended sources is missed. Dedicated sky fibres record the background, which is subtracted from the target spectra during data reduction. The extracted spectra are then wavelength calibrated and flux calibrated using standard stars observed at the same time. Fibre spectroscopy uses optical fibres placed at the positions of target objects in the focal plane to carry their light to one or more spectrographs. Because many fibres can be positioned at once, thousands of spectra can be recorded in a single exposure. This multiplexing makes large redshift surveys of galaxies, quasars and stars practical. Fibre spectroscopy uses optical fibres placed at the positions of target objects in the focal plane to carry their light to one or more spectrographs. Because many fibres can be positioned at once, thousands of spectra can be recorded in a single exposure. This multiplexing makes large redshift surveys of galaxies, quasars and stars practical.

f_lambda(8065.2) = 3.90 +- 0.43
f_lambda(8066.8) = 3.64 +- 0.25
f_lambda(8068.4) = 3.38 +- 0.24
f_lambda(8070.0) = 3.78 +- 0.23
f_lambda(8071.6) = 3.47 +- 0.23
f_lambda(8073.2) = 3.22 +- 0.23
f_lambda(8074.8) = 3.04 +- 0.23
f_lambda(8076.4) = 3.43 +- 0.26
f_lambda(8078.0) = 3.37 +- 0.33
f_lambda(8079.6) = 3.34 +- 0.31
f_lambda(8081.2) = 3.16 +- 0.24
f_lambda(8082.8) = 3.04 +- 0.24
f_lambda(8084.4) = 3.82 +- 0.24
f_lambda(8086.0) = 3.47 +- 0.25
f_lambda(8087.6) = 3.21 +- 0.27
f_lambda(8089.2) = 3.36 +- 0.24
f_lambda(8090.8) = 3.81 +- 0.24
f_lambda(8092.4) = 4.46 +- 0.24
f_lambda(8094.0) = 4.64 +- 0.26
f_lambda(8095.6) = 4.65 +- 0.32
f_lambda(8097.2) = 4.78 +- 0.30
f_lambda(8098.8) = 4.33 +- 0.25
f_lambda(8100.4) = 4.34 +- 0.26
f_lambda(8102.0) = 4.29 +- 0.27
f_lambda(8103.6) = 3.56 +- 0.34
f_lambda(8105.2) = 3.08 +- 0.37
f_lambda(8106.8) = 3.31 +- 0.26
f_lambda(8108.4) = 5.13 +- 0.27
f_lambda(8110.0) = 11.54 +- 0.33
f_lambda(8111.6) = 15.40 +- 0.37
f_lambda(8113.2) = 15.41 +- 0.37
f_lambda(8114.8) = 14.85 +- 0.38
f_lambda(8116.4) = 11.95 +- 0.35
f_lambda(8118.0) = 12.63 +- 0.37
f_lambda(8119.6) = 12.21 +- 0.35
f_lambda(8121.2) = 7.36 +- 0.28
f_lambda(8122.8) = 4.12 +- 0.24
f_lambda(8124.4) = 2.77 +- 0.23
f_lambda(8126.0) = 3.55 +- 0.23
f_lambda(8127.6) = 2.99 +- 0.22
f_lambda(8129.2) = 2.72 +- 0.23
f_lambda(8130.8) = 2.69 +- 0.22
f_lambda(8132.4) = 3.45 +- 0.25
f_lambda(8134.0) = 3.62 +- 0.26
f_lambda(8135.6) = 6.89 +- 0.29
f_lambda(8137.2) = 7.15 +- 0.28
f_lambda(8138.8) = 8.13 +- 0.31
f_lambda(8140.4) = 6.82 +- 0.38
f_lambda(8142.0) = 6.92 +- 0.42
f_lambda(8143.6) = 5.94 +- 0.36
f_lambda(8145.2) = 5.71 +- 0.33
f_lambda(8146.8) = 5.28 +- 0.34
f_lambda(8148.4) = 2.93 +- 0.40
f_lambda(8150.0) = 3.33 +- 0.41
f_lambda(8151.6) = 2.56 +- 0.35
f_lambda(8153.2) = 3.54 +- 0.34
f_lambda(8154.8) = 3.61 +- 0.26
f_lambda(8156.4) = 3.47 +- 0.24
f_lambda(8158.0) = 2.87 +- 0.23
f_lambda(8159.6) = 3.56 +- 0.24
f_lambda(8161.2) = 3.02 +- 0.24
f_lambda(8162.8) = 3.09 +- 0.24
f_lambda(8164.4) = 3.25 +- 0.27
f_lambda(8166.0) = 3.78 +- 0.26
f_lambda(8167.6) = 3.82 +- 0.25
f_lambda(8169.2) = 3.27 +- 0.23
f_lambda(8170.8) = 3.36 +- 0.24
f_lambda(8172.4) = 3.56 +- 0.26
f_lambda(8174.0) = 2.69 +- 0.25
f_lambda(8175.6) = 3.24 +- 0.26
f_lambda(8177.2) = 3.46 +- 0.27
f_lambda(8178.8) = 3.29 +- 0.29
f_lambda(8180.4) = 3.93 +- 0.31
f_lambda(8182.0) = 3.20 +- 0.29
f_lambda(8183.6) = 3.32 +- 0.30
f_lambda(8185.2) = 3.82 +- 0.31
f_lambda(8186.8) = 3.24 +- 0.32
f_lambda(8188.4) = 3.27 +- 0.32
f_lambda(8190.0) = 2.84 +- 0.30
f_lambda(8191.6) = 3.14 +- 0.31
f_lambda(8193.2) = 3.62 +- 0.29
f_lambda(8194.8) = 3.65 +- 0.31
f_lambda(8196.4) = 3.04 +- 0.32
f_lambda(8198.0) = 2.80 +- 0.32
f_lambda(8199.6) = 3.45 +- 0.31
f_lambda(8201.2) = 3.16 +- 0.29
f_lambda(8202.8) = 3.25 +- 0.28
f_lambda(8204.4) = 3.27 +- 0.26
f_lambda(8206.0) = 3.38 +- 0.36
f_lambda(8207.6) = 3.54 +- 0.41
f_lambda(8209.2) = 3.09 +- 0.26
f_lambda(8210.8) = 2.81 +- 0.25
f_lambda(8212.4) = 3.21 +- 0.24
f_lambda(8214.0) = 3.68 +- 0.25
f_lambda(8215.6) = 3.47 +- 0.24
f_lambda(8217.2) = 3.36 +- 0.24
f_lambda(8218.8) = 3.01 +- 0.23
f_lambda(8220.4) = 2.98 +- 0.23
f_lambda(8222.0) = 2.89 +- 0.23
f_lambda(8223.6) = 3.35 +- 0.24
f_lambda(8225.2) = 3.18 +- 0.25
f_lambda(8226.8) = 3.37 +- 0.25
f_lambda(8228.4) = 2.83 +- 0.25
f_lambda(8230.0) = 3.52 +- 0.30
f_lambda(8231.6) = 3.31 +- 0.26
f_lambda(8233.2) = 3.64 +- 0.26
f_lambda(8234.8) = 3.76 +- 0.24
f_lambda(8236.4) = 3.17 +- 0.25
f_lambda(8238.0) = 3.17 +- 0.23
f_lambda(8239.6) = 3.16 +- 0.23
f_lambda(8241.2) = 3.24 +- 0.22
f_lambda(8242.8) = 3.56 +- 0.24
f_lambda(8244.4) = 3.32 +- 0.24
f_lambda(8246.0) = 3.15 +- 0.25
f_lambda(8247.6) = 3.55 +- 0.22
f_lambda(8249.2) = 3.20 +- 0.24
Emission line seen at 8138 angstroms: [N II]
